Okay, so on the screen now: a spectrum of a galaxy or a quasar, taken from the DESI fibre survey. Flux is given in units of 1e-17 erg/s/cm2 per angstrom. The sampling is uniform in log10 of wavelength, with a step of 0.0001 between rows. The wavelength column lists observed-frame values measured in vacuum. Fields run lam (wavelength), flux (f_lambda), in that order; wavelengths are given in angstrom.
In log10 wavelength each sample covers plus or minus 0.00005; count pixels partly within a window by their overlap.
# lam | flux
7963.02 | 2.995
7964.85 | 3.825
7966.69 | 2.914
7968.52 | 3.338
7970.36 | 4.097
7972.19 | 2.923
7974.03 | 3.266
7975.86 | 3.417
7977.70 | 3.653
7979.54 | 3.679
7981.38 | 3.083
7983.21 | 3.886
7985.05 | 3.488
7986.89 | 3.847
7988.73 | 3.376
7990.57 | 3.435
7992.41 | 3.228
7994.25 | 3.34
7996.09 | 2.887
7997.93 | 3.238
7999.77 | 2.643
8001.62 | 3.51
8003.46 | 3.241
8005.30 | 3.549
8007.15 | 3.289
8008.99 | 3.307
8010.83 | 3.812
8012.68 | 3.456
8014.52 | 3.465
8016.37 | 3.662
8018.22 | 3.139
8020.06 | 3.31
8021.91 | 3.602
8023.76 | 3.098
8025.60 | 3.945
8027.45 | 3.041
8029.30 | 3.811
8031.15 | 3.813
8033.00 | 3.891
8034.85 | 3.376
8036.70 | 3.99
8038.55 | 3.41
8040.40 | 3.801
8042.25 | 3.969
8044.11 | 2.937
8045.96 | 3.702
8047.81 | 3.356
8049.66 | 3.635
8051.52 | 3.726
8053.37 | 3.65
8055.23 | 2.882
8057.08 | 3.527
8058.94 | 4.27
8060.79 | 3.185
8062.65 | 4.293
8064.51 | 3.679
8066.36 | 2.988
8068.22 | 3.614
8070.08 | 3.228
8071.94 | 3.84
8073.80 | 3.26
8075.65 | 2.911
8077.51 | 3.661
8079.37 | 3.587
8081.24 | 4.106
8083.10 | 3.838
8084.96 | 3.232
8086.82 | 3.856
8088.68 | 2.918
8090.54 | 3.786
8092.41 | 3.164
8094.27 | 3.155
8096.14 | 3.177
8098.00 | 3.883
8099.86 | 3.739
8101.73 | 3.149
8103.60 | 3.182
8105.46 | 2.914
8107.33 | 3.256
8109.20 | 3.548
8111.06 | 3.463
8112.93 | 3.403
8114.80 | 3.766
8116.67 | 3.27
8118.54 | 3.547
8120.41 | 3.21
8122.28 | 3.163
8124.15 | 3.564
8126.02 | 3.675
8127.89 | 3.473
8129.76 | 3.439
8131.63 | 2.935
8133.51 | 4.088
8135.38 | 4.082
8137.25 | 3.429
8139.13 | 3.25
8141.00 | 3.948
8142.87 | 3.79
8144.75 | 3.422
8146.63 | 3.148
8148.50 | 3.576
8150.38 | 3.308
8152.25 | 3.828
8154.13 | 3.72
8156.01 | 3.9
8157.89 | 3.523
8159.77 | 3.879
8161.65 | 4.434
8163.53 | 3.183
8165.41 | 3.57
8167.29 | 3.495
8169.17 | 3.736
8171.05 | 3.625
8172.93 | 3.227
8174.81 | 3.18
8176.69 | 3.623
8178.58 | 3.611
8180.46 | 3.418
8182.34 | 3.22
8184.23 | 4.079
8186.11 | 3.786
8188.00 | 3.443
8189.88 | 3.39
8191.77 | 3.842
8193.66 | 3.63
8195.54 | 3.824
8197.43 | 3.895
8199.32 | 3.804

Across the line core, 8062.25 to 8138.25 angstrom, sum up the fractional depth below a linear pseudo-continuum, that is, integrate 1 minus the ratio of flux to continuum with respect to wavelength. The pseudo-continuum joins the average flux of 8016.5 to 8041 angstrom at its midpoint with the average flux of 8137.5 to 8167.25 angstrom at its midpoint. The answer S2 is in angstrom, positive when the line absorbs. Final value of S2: 2.7 angstrom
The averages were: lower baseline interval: 3.56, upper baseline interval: 3.62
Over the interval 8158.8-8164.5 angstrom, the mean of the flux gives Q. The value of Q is 3.83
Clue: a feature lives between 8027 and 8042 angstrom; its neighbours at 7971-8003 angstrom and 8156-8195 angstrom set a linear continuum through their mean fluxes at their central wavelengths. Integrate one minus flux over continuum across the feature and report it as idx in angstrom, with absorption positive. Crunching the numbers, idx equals -1.1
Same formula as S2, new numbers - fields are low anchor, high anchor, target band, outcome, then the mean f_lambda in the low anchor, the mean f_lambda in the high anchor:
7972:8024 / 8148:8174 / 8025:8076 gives -1.5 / 3.38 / 3.64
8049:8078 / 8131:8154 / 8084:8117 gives 1.5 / 3.52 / 3.58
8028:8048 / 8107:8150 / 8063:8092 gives 0.6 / 3.64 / 3.5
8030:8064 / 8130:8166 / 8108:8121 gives 0.6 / 3.64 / 3.63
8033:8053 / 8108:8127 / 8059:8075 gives 0.1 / 3.61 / 3.46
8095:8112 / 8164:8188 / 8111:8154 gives -1.0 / 3.37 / 3.54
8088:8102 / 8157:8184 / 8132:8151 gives -0.5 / 3.39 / 3.57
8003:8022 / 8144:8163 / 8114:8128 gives 0.6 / 3.44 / 3.67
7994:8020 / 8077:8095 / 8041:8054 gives -0.5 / 3.32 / 3.53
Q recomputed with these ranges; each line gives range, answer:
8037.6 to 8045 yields 3.53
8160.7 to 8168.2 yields 3.67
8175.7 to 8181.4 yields 3.55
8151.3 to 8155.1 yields 3.77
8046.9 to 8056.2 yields 3.45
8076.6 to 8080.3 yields 3.62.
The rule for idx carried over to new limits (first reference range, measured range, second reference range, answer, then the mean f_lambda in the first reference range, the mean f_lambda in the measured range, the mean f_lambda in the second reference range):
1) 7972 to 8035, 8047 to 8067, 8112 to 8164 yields -0.50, 3.43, 3.57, 3.57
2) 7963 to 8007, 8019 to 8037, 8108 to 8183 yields -0.79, 3.38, 3.57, 3.54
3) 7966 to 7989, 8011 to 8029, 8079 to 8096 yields 0.18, 3.47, 3.44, 3.5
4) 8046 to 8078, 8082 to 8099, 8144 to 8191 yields 0.38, 3.52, 3.46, 3.57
